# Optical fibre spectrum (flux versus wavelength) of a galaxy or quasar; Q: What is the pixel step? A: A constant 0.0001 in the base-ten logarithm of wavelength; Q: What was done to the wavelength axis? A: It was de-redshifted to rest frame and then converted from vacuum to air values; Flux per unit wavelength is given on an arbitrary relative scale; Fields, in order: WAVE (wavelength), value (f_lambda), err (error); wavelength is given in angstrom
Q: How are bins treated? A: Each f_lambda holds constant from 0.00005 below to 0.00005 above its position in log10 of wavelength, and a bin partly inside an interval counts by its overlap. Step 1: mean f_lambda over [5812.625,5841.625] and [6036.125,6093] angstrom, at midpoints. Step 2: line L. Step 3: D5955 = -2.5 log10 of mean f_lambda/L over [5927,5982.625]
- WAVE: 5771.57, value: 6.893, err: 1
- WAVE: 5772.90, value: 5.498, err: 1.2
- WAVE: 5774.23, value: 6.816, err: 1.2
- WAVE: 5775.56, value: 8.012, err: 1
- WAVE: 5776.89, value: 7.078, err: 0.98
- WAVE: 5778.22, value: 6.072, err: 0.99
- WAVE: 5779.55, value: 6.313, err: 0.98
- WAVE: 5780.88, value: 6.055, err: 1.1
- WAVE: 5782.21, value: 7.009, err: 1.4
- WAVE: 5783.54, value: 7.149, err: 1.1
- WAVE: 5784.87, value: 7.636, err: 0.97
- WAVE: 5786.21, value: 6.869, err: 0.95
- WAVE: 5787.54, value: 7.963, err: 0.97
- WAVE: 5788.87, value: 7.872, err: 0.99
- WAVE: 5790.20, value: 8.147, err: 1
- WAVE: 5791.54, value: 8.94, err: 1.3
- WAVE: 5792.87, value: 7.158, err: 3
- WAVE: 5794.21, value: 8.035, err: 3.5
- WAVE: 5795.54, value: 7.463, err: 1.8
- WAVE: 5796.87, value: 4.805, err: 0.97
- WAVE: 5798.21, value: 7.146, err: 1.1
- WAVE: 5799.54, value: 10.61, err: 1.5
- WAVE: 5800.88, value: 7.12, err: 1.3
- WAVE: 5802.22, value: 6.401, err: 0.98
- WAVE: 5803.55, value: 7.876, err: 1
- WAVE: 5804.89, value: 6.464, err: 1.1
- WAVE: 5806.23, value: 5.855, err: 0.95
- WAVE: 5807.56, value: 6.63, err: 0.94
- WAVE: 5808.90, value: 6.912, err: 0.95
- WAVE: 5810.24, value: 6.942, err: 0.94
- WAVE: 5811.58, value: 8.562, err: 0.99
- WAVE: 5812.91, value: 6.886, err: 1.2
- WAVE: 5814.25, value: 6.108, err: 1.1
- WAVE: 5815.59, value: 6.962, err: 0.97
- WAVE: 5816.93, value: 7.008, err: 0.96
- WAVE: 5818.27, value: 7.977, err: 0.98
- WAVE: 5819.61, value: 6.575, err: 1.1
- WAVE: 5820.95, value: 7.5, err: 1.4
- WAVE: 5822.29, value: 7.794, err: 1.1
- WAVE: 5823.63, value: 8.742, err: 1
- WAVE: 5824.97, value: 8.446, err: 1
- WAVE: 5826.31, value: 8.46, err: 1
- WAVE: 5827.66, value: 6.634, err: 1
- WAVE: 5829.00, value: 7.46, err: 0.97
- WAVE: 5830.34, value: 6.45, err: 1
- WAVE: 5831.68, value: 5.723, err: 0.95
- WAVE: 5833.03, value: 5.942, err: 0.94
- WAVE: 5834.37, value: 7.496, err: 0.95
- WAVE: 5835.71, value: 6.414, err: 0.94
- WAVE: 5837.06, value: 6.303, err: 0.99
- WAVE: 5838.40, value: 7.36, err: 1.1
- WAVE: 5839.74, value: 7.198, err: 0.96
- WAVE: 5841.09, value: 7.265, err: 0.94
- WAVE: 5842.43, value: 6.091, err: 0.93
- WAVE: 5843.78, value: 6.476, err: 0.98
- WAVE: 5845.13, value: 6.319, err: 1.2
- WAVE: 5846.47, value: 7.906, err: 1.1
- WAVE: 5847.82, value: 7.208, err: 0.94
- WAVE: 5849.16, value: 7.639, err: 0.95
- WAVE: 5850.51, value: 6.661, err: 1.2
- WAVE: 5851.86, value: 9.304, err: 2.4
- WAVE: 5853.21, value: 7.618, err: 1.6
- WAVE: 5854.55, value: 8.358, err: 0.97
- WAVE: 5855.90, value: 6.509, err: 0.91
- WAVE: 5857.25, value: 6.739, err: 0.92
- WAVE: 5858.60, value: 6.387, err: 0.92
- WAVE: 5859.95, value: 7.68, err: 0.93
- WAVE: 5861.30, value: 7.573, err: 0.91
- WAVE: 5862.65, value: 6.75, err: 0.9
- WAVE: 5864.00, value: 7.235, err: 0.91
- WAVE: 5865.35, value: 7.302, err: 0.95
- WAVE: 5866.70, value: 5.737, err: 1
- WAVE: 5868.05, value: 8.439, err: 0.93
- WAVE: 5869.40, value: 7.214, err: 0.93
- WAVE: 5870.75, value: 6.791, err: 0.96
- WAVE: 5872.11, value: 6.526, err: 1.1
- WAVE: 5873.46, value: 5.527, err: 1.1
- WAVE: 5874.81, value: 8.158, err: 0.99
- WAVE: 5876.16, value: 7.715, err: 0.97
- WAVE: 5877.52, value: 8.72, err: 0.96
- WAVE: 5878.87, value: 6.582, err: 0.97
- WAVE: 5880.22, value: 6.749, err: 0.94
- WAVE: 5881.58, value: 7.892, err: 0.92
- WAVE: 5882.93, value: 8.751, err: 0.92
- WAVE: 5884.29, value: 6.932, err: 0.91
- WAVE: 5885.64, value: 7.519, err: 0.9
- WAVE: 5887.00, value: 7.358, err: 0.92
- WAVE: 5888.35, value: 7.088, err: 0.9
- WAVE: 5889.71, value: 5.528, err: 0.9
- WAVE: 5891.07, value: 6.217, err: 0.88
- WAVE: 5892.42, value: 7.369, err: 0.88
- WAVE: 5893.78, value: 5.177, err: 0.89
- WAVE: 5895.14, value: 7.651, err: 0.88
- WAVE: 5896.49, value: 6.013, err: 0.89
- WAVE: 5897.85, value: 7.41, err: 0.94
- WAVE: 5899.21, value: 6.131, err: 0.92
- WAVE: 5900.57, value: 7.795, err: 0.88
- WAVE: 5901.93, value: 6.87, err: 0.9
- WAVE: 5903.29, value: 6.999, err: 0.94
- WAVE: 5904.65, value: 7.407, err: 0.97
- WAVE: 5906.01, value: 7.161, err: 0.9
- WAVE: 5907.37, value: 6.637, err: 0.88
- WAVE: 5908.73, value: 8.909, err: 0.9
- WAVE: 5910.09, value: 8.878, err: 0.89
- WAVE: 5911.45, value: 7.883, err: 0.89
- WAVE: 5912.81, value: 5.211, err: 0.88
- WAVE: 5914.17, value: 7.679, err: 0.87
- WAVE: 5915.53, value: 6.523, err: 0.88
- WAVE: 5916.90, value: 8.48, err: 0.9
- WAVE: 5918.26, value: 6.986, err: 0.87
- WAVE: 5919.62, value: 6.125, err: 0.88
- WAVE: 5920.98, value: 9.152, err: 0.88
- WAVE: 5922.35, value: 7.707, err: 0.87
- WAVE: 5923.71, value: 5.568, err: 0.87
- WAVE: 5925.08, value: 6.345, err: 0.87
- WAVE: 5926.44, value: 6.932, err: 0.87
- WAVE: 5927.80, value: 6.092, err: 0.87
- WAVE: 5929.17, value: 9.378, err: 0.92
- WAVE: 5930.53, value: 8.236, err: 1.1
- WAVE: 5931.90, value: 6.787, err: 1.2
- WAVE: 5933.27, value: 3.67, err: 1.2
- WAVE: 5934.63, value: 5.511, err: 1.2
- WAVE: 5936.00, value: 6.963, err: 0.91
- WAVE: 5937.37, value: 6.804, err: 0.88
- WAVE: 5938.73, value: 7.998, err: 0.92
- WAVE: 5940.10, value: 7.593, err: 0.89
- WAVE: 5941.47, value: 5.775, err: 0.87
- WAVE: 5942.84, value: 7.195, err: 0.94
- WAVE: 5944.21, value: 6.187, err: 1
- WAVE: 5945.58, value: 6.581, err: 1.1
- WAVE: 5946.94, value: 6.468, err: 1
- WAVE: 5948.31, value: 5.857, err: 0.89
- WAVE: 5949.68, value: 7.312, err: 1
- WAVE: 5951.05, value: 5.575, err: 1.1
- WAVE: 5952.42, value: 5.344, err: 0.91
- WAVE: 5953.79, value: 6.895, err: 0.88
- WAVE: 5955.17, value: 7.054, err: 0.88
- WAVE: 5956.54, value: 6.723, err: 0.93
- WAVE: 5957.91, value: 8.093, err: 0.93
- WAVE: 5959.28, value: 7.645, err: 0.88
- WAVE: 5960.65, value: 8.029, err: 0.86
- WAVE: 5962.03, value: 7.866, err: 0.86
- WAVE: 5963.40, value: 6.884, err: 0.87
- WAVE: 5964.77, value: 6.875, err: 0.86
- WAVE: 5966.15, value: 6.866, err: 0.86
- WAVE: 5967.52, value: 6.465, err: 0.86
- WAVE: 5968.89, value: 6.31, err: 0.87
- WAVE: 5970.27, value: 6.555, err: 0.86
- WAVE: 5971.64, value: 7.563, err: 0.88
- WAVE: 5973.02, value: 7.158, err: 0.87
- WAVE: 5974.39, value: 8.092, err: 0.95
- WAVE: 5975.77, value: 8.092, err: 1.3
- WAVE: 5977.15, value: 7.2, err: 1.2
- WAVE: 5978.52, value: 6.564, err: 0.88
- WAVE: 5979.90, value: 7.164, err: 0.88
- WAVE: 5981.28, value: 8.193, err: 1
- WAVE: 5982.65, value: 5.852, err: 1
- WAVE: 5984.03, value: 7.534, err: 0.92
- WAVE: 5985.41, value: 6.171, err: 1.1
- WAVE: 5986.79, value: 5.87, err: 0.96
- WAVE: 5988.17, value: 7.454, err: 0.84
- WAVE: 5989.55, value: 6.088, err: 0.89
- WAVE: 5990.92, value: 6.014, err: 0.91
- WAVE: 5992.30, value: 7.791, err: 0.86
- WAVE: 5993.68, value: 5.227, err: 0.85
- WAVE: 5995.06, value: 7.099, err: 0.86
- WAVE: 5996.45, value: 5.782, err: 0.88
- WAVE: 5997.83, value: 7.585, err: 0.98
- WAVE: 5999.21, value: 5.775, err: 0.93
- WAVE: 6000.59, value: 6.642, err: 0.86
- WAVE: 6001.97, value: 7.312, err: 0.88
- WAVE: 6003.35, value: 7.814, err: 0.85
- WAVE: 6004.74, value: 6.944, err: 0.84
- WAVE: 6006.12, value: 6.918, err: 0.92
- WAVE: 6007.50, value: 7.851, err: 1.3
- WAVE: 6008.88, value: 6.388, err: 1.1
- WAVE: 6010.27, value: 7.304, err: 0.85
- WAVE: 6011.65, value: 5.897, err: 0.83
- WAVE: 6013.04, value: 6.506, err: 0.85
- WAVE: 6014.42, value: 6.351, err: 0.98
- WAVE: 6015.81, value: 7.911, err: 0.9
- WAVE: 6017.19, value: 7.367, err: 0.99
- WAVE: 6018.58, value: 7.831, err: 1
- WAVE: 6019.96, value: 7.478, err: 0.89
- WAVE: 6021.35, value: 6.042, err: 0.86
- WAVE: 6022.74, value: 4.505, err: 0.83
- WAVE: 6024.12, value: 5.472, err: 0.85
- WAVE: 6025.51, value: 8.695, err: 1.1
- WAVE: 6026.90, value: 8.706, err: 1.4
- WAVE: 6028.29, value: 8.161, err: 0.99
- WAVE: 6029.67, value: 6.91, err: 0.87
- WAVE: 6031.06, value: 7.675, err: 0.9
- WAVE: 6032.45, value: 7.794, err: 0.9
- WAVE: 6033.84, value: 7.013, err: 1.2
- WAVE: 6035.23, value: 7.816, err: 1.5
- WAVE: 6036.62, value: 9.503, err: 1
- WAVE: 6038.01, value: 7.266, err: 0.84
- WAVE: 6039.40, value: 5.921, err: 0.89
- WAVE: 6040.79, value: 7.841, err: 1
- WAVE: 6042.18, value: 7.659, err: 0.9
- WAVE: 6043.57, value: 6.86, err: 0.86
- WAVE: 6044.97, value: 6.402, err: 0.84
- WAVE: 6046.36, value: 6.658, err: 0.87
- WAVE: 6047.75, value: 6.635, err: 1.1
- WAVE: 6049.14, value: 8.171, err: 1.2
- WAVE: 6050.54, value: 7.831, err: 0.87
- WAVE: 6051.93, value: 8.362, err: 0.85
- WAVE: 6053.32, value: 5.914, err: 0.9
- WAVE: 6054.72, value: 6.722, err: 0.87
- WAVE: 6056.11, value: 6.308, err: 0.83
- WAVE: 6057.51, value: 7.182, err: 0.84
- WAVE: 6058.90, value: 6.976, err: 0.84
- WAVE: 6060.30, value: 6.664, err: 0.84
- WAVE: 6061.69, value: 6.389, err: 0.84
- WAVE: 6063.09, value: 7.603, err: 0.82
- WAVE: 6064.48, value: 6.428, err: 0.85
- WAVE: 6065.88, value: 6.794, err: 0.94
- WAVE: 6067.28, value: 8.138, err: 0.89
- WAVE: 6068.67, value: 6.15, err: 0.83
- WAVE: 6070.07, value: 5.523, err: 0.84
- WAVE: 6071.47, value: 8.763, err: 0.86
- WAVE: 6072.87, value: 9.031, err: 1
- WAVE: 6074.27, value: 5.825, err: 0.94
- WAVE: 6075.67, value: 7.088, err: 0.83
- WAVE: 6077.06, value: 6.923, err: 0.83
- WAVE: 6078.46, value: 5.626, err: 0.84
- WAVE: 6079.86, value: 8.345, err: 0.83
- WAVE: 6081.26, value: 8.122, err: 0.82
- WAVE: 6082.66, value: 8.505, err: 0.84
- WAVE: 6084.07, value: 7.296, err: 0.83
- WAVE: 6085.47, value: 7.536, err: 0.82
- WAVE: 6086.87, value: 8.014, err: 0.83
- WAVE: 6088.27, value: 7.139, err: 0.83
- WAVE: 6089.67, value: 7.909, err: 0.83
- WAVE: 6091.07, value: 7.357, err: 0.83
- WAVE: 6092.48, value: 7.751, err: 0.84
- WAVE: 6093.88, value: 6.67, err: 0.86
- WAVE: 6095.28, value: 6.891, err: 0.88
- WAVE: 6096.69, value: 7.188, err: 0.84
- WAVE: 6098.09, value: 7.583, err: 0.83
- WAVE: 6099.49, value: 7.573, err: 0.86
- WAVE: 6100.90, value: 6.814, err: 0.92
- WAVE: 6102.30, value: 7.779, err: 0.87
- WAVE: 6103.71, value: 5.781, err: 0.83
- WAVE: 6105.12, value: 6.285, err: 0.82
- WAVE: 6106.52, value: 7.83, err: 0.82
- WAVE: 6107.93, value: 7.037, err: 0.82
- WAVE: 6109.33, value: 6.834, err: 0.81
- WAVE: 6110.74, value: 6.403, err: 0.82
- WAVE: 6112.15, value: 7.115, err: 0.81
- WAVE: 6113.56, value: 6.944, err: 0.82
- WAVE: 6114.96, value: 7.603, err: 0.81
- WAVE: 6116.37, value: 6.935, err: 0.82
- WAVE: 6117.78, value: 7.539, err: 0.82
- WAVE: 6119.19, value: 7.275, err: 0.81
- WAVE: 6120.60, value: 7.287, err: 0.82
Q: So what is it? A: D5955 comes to 0.04 mag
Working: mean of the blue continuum 7.12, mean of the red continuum 7.24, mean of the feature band 6.93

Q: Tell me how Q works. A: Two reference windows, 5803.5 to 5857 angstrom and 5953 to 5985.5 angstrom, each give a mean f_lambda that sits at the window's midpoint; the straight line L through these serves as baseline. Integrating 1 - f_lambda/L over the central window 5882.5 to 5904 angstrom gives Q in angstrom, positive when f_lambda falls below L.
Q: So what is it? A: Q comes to 0.75 angstrom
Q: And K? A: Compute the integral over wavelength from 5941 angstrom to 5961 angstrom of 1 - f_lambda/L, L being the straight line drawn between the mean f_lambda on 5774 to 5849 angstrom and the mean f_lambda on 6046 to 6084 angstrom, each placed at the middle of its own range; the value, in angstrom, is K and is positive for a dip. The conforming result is 1.2 angstrom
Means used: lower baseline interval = 7.16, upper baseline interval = 7.14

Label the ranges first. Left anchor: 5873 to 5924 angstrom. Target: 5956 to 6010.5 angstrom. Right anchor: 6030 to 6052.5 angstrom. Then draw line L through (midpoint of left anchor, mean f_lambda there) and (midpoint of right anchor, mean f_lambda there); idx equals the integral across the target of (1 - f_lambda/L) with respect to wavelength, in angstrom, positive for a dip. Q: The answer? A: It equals 2.6 angstrom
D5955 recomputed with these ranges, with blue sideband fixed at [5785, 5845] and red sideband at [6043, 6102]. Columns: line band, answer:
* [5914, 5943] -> 0.04 mag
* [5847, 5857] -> -0.06 mag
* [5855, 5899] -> 0.02 mag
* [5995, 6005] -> 0.05 mag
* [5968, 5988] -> 0.03 mag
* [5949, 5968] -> 0.03 mag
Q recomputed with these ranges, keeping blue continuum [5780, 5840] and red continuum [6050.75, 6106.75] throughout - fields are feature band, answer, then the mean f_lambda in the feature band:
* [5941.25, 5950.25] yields 0.86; 6.51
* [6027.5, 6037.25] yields -0.89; 7.84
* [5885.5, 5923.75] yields 0.53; 7.1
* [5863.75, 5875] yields 0.43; 6.93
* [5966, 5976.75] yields 0.06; 7.15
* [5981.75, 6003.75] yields 1.72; 6.63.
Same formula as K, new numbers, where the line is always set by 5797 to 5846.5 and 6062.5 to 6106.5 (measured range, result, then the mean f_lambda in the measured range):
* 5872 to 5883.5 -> -0.5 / 7.44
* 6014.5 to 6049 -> -0.2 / 7.25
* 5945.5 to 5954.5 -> 1.1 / 6.27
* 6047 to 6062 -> 0.4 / 7.03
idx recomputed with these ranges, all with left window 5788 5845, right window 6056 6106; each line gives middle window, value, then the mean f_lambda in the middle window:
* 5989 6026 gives 2.2 angstrom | 6.76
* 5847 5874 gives 0.1 angstrom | 7.17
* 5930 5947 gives 1.4 angstrom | 6.59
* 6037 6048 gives 0.3 angstrom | 6.99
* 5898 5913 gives -0.3 angstrom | 7.33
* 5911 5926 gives 0.3 angstrom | 7.05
